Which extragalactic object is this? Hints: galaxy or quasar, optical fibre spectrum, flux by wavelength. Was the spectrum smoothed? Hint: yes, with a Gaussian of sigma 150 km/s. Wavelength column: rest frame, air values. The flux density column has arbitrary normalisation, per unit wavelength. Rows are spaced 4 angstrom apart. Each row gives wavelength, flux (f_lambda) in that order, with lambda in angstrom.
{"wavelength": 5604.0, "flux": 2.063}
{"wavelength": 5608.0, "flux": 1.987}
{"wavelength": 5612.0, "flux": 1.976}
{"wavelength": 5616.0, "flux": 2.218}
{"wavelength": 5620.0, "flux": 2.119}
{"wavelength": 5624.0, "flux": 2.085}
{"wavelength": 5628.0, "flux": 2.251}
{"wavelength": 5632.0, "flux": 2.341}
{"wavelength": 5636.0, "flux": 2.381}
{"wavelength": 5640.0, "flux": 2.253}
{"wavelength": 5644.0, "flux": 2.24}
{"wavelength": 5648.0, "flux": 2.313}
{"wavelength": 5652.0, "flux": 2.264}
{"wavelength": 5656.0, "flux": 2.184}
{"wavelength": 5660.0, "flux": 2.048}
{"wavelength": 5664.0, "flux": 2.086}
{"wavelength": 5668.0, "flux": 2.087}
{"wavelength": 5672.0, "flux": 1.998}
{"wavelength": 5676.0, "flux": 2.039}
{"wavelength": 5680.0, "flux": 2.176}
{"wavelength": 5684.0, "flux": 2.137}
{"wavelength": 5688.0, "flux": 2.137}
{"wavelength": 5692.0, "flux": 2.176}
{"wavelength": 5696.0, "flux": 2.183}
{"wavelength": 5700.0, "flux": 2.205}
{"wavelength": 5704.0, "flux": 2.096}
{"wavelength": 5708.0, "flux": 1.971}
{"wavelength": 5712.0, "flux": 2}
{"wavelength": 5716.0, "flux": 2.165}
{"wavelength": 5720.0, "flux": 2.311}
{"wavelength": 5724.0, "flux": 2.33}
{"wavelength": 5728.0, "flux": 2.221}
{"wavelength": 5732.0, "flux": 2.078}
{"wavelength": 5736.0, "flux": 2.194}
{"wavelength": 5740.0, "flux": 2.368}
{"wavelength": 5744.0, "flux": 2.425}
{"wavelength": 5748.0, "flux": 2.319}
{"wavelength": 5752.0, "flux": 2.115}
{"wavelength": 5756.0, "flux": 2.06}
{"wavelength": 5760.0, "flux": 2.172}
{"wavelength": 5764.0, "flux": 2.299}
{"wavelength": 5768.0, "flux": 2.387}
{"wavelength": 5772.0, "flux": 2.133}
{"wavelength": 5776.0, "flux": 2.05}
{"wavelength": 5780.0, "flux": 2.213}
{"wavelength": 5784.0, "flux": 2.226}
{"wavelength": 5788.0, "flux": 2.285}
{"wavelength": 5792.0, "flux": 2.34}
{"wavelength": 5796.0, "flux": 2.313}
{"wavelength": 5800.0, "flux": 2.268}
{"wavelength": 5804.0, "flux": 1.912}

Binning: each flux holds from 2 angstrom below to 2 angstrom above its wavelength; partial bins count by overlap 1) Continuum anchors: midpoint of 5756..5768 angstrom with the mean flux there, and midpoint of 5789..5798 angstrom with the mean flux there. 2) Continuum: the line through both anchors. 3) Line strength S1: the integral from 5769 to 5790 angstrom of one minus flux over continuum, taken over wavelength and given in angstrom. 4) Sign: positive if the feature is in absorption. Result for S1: 0.8 angstrom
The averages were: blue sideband 2.23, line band 2.19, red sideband 2.32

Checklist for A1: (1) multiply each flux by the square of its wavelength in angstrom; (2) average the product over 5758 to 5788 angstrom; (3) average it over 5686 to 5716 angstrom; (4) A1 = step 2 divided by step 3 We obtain 1.08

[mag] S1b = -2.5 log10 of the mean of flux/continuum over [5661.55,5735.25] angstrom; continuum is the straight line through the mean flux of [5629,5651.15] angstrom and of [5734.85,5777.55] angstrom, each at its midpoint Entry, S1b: 0.07 mag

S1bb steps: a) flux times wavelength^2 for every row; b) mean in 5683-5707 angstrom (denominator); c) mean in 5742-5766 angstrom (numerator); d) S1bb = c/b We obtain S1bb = 1.06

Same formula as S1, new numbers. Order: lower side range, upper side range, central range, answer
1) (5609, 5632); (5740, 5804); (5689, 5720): 0.9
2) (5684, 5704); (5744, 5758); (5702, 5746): -0.2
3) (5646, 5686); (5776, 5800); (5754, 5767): 0.2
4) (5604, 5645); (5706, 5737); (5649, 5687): 0.9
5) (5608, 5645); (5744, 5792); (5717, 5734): -0.1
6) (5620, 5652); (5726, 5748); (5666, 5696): 2.0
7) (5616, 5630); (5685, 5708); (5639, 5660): -0.8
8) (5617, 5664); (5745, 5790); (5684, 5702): 0.4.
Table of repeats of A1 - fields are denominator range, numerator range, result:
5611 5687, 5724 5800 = 1.07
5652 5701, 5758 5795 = 1.09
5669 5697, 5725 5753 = 1.09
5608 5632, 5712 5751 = 1.10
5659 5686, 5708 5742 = 1.07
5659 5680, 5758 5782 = 1.11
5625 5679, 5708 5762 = 1.04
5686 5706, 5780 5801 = 1.09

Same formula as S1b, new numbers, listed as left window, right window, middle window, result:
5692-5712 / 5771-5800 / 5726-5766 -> -0.03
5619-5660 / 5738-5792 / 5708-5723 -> 0.05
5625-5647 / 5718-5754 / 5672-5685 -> 0.09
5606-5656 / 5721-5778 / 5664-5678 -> 0.08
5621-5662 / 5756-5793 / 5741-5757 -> -0.01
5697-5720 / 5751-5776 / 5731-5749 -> -0.06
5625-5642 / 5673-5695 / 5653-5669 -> 0.05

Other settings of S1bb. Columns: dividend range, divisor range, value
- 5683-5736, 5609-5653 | 1.00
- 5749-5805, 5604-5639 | 1.08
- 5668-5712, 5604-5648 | 0.99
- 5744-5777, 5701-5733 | 1.04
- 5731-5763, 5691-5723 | 1.05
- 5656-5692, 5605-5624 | 1.03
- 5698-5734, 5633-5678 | 1.01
